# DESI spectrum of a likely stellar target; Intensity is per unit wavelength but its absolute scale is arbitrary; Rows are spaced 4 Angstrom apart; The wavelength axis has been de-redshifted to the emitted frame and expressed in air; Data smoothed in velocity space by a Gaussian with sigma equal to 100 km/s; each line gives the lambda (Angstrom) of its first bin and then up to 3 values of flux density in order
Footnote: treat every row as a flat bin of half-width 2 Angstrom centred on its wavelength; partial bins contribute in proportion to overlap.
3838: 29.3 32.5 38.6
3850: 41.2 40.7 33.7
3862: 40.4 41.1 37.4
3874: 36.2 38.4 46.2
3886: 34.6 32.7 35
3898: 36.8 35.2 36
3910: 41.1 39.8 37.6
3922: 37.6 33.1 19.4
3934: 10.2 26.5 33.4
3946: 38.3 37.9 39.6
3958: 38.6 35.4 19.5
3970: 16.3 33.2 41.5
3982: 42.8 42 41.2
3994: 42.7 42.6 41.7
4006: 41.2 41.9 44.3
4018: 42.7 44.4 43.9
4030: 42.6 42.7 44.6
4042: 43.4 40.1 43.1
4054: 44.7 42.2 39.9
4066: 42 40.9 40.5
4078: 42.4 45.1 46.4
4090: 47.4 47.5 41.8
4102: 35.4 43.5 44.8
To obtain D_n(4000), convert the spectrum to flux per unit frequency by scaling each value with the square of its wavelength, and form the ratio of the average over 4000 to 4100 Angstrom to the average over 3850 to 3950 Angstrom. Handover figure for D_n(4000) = 1.3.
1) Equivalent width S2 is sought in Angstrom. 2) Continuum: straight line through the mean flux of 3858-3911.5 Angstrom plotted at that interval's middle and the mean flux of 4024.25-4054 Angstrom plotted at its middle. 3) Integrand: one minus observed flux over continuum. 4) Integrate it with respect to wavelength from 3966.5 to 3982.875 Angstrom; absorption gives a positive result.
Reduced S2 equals 3.72 Angstrom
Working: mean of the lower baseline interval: 37.6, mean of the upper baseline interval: 43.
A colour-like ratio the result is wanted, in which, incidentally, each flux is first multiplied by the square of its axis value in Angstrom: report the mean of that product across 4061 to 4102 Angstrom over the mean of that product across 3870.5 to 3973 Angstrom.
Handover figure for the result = 1.40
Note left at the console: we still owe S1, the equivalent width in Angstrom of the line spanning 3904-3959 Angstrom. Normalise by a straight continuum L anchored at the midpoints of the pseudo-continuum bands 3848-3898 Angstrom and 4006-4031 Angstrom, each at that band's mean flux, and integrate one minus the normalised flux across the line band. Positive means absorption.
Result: 9.2 Angstrom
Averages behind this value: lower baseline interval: 38.1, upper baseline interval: 43.2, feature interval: 33.4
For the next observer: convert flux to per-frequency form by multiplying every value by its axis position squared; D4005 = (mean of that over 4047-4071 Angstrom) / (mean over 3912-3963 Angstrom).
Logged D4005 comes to 1.4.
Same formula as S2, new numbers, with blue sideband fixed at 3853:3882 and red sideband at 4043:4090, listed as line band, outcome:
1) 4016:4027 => -0.48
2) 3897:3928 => 1.93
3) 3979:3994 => -0.35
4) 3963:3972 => 4.61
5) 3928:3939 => 6.06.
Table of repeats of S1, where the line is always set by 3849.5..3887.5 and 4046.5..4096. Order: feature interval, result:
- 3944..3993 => 6.54 Angstrom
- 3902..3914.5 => 0.49 Angstrom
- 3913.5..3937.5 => 6.80 Angstrom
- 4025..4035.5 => -0.12 Angstrom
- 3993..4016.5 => -0.25 Angstrom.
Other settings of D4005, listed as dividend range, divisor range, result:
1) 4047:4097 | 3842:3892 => 1.26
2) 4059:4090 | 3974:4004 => 1.08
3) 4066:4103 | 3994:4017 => 1.06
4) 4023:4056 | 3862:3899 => 1.24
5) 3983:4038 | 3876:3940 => 1.33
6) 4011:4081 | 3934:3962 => 1.32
